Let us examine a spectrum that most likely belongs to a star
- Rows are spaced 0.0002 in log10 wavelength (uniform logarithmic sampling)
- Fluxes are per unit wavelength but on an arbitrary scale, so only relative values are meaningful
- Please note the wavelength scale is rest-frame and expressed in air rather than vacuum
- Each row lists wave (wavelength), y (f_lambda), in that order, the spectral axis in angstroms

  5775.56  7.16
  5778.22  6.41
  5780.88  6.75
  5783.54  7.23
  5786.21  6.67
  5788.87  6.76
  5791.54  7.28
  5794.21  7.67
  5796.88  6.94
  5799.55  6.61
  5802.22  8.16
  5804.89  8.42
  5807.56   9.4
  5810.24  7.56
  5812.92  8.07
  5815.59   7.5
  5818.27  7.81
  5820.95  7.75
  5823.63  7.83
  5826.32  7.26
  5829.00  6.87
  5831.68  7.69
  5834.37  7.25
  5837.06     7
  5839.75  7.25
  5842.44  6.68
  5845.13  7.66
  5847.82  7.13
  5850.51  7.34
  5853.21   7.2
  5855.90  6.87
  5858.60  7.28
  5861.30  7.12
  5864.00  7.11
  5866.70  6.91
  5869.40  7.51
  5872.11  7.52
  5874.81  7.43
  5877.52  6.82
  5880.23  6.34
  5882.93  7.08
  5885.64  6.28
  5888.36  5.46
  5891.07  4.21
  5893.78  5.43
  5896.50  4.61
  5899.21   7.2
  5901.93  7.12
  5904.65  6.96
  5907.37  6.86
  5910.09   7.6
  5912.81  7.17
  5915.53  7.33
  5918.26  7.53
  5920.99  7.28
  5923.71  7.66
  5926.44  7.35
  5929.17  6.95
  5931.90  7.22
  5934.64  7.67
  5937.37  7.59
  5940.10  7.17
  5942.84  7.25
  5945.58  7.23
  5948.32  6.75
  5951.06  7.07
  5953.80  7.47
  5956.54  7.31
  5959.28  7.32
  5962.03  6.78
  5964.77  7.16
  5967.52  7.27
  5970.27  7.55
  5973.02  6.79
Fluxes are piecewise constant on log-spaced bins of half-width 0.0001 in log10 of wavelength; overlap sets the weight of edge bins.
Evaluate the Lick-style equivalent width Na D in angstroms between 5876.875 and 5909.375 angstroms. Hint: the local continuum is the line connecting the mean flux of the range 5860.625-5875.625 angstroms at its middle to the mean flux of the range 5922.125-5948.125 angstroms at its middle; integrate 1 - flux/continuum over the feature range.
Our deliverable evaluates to 4.8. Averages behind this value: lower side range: 7.27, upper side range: 7.32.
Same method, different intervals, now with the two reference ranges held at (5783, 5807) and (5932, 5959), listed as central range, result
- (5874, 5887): 0.99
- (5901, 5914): 0.28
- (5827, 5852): 0.47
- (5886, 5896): 2.99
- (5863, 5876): 0.05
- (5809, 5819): -0.50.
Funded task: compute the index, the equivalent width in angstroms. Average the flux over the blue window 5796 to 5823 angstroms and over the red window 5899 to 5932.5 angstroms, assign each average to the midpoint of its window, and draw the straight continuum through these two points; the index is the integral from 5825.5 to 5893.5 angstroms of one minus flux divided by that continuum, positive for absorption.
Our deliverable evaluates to 6.0 angstroms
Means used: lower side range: 7.84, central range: 6.9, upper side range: 7.25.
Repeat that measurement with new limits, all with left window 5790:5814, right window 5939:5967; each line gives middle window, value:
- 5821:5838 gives 0.68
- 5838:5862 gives 1.30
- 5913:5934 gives -0.17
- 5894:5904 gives 1.52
